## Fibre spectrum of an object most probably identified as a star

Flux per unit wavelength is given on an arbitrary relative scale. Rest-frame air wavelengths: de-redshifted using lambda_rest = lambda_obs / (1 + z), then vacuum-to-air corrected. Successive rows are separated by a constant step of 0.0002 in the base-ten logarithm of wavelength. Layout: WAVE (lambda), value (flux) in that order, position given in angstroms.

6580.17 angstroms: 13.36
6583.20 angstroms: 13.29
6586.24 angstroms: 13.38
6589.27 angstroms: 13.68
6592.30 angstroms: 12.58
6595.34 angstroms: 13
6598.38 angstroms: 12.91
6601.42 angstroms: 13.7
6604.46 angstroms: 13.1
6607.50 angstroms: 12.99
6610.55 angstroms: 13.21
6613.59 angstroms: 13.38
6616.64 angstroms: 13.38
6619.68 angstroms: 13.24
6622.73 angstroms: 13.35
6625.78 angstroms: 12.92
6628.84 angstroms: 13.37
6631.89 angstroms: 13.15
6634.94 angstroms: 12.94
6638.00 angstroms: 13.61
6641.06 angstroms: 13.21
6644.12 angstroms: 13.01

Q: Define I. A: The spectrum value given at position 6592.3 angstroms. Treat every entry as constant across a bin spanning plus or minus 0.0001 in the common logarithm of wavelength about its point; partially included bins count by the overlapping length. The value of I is 12.58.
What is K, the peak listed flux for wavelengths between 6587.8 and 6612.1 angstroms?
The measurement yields 13.7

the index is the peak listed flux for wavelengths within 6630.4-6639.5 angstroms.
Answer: 13.61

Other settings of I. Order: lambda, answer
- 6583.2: 13.29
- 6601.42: 13.7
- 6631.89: 13.15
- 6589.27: 13.68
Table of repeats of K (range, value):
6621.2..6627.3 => 13.35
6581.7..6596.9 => 13.68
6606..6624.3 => 13.38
